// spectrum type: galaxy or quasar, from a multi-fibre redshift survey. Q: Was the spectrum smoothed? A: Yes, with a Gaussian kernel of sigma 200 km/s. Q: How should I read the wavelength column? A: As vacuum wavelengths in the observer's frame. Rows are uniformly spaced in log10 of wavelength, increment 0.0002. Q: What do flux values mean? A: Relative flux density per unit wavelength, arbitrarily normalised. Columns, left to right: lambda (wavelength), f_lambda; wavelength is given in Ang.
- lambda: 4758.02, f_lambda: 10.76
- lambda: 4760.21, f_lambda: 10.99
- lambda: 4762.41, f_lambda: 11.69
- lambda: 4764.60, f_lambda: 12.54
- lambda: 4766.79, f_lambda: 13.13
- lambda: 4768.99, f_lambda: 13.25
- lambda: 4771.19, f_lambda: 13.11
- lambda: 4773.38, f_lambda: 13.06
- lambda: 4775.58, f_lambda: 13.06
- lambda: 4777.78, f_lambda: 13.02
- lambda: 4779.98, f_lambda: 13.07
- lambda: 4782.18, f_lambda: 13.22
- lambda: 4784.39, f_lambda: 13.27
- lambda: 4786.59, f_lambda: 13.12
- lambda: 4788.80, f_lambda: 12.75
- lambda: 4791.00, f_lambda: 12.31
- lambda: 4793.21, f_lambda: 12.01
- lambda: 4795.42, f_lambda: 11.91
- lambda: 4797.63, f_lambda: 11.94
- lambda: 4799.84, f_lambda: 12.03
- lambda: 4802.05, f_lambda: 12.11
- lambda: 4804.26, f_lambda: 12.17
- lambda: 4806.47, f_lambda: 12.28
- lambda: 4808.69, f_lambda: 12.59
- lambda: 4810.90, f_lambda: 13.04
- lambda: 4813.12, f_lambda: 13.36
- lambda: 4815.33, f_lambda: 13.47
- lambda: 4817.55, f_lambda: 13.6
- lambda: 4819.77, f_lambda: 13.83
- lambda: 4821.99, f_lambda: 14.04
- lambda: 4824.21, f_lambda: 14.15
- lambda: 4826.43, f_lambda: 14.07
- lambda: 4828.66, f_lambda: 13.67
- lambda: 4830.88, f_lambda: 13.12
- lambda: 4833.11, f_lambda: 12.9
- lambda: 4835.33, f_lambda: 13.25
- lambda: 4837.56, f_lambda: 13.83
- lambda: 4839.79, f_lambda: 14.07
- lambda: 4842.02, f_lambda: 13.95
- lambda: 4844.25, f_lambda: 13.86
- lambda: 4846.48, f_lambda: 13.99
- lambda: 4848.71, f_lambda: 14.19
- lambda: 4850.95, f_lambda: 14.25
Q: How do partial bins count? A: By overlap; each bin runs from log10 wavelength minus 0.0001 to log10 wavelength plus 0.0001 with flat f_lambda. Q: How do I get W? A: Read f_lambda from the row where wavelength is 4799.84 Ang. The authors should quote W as 12.03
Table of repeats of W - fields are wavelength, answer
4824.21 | 14.15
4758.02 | 10.76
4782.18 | 13.22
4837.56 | 13.83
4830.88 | 13.12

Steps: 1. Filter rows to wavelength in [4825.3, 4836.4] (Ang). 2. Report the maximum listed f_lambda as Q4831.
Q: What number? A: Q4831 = 14.07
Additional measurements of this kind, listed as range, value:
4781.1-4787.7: 13.27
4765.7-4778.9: 13.25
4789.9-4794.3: 12.31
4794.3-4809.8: 12.59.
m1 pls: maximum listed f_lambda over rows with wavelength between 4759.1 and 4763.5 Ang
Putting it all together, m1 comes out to 11.69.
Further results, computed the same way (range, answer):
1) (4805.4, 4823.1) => 14.04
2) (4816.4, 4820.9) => 13.83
